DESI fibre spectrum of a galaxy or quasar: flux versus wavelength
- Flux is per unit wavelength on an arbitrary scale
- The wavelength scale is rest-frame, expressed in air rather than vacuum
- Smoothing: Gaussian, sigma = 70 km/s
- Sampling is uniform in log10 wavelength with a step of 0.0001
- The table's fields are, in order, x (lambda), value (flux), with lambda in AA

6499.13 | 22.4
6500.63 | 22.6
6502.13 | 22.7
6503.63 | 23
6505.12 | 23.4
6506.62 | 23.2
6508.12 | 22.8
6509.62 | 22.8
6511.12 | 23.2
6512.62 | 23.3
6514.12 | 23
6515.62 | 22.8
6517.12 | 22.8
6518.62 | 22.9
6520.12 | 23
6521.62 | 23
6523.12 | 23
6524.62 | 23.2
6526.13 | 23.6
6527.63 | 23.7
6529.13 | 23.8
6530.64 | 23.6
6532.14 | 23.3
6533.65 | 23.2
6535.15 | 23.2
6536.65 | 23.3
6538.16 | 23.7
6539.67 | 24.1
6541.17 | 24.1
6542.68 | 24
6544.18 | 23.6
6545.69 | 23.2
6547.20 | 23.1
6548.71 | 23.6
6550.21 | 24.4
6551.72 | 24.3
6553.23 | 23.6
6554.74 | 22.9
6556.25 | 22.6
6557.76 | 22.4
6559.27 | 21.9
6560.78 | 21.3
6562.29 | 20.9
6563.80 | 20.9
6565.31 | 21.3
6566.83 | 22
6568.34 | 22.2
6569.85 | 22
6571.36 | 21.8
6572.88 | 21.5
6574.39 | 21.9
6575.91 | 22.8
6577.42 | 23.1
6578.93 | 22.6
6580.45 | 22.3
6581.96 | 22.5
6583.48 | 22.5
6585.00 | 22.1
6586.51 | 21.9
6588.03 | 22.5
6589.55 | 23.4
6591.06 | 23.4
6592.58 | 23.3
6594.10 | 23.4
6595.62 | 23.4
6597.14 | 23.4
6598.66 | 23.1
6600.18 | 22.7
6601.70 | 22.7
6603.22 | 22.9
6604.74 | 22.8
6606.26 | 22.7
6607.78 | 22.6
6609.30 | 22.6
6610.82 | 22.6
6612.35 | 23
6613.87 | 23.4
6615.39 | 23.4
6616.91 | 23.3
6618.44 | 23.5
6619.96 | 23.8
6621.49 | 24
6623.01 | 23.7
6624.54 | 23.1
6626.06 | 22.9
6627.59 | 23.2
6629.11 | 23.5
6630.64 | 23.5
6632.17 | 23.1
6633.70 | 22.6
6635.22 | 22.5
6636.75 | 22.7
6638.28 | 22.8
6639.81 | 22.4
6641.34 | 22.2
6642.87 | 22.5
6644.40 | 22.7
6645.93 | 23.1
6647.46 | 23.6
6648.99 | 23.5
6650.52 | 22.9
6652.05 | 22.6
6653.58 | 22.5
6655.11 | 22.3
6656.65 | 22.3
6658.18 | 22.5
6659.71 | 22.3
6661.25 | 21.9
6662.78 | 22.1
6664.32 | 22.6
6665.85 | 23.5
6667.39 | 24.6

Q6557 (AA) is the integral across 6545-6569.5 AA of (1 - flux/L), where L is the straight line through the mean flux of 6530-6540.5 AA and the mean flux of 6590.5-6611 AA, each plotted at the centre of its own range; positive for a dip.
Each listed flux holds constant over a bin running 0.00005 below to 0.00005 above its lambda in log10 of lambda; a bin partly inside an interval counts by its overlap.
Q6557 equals 0.8 AA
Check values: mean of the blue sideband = 23.5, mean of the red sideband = 23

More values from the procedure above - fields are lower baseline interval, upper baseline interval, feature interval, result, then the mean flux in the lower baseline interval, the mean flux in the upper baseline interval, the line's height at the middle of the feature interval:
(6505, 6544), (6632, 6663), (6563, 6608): 0.9 AA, 23.3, 22.6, 23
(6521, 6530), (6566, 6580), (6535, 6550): -0.4 AA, 23.4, 22.2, 23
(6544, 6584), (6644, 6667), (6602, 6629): -0.6 AA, 22.5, 22.7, 22.6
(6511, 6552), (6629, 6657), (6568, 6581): 0.5 AA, 23.4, 22.8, 23.2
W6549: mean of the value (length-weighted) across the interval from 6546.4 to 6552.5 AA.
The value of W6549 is 23.8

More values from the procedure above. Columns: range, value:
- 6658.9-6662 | 22.1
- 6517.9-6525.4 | 23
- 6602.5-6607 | 22.8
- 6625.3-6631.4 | 23.3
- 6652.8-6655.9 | 22.4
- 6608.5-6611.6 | 22.6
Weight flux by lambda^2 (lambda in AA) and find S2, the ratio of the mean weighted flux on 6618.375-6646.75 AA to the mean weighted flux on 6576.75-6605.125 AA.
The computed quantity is 1.02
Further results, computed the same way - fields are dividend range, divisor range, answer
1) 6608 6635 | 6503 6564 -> 1.03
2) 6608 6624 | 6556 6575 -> 1.09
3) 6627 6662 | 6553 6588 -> 1.05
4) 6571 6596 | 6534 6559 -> 0.97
